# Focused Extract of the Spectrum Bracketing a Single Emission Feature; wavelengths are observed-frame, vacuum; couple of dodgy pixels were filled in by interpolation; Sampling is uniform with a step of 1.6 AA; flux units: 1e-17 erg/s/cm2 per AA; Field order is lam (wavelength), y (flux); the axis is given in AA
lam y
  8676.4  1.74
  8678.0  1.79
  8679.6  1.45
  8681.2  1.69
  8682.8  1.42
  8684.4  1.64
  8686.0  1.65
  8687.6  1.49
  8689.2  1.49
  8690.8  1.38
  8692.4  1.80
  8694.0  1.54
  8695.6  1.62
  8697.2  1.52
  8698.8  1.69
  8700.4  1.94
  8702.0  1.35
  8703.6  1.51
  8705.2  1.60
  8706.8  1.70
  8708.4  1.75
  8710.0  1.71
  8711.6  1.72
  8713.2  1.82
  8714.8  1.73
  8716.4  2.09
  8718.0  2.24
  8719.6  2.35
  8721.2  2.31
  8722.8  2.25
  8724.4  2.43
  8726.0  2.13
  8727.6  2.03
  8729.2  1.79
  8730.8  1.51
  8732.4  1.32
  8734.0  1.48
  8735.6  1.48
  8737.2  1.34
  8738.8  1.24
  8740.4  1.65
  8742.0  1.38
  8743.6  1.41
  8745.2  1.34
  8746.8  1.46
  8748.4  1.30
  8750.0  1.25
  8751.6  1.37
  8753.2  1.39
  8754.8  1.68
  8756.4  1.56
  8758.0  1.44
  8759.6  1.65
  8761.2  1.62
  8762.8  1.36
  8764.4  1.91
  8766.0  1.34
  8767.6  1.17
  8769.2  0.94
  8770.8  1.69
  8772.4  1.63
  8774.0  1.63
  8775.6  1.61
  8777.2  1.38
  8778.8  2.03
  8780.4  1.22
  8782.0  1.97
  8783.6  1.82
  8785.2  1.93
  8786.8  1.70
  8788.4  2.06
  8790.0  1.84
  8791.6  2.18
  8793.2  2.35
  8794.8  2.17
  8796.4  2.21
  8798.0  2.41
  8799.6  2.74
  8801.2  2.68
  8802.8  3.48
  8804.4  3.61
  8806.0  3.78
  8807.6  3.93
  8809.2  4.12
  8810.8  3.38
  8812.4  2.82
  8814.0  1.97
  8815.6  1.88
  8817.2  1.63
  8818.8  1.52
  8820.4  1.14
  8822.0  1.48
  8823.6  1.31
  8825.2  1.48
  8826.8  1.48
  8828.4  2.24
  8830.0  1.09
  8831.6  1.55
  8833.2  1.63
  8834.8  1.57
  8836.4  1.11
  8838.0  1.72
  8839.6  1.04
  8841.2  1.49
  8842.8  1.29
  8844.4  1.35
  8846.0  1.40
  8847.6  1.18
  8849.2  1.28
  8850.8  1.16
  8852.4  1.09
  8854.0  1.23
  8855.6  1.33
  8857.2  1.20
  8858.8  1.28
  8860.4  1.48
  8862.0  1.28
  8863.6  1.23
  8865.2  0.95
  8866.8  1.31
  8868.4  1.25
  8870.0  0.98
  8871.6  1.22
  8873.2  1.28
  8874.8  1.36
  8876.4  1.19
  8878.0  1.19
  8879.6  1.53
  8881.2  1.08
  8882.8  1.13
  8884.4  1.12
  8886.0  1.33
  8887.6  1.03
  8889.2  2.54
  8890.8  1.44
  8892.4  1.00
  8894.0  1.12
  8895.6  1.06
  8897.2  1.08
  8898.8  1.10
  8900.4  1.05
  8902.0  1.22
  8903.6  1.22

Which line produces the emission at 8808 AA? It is [O III] 5007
